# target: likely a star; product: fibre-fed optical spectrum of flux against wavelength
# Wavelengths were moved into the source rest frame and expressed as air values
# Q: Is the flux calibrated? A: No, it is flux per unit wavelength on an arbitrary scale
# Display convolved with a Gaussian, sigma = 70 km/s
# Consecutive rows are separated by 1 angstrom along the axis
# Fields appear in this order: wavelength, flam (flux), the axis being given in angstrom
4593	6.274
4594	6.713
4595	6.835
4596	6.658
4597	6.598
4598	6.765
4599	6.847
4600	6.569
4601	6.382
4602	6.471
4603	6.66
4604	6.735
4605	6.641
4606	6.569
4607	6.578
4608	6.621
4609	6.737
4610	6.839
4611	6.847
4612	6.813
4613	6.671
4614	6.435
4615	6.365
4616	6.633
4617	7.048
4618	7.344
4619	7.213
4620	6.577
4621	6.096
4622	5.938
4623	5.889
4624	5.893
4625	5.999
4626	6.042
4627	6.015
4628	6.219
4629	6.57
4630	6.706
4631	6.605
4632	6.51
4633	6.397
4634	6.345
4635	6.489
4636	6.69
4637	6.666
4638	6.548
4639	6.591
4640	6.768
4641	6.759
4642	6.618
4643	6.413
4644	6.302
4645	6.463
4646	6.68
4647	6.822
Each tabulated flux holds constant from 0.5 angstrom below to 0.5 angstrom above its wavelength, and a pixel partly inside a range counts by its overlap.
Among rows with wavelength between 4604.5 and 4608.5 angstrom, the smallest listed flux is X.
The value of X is 6.569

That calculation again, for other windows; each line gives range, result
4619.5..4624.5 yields 5.889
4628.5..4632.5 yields 6.51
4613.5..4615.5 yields 6.365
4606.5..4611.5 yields 6.578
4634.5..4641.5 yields 6.489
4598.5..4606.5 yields 6.382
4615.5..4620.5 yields 6.577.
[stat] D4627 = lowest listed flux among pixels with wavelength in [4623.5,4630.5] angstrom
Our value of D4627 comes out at 5.893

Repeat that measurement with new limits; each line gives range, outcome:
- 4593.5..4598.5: 6.598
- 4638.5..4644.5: 6.302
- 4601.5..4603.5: 6.471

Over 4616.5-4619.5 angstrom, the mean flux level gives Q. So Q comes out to 7.2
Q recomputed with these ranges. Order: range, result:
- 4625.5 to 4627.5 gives 6.03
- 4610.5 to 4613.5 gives 6.78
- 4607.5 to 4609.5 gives 6.68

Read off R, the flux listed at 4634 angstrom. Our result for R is 6.345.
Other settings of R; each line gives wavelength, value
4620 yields 6.577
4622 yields 5.938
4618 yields 7.344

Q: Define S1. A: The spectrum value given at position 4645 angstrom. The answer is 6.463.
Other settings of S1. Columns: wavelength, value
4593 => 6.274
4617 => 7.048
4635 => 6.489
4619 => 7.213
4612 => 6.813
